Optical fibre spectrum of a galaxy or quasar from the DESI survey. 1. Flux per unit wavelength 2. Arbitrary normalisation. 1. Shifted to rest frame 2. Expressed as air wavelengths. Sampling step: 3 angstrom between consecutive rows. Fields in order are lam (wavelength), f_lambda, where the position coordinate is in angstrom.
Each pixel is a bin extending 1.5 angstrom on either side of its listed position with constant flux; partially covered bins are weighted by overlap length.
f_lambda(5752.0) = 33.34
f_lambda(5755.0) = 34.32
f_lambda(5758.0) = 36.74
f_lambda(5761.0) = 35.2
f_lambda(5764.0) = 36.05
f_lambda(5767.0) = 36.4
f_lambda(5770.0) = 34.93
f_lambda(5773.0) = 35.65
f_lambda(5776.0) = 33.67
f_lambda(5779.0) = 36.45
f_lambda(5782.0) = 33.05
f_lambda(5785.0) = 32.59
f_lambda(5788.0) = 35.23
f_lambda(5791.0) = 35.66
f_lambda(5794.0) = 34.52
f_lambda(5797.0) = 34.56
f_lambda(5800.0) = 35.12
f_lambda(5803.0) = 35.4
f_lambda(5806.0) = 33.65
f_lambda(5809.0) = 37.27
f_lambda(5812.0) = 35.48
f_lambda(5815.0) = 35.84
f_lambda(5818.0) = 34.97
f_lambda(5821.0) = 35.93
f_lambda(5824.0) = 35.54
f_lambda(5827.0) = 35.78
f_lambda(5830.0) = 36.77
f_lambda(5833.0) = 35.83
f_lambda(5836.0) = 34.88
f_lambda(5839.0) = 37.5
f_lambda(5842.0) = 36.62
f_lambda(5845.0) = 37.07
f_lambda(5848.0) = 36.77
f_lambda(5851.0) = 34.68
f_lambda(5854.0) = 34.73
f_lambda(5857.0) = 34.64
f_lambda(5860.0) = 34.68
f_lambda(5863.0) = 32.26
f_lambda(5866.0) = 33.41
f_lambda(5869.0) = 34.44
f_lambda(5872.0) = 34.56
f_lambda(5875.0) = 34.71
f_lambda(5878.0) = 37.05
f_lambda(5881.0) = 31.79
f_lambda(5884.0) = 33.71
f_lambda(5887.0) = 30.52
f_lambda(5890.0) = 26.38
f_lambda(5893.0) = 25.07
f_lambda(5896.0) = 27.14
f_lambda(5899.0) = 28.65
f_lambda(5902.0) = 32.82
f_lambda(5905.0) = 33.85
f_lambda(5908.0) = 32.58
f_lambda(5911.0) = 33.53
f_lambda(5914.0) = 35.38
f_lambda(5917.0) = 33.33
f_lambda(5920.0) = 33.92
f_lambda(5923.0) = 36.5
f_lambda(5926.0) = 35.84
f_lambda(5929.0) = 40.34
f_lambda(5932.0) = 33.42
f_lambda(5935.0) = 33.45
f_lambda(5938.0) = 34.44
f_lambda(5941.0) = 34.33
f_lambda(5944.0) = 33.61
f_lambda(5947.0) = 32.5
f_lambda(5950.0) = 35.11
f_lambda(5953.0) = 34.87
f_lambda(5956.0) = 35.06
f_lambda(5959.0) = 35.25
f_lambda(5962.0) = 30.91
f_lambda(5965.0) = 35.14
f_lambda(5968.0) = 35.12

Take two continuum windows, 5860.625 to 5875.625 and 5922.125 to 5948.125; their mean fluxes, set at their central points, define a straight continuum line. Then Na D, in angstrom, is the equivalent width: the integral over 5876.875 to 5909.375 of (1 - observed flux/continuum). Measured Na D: 3.3 angstrom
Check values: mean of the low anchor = 33.9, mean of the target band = 30.8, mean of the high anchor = 34.9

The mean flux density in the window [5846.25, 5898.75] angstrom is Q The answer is 32.7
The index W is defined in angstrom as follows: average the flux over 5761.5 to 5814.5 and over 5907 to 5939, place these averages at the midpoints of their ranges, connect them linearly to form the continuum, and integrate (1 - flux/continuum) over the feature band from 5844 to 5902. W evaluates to 3.7 angstrom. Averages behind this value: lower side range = 35.1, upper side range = 34.8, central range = 32.7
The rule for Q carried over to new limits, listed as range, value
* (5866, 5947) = 33.1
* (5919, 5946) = 35.1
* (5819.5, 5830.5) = 35.9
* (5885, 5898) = 27.6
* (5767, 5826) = 35.1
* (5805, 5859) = 35.8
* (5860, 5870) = 33.5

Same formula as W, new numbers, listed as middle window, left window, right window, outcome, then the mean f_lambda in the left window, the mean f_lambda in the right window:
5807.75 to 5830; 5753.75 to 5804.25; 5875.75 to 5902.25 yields -1.7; 35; 30.4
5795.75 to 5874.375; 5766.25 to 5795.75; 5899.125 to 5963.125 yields -1.7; 34.8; 34.2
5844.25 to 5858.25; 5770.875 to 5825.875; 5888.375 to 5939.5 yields -0.6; 35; 32.7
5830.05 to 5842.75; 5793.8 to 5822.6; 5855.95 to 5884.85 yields -0.5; 35.3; 34.1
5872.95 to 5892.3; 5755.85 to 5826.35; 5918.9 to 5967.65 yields 1.5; 35.2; 34.7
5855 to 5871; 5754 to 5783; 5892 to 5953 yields 0.1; 35.3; 33.4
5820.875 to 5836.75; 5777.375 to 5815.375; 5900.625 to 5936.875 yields -0.4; 35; 34.6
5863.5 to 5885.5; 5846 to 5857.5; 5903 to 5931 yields 0.7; 35.3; 35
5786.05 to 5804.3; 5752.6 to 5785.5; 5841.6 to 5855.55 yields 0.2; 35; 35.9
